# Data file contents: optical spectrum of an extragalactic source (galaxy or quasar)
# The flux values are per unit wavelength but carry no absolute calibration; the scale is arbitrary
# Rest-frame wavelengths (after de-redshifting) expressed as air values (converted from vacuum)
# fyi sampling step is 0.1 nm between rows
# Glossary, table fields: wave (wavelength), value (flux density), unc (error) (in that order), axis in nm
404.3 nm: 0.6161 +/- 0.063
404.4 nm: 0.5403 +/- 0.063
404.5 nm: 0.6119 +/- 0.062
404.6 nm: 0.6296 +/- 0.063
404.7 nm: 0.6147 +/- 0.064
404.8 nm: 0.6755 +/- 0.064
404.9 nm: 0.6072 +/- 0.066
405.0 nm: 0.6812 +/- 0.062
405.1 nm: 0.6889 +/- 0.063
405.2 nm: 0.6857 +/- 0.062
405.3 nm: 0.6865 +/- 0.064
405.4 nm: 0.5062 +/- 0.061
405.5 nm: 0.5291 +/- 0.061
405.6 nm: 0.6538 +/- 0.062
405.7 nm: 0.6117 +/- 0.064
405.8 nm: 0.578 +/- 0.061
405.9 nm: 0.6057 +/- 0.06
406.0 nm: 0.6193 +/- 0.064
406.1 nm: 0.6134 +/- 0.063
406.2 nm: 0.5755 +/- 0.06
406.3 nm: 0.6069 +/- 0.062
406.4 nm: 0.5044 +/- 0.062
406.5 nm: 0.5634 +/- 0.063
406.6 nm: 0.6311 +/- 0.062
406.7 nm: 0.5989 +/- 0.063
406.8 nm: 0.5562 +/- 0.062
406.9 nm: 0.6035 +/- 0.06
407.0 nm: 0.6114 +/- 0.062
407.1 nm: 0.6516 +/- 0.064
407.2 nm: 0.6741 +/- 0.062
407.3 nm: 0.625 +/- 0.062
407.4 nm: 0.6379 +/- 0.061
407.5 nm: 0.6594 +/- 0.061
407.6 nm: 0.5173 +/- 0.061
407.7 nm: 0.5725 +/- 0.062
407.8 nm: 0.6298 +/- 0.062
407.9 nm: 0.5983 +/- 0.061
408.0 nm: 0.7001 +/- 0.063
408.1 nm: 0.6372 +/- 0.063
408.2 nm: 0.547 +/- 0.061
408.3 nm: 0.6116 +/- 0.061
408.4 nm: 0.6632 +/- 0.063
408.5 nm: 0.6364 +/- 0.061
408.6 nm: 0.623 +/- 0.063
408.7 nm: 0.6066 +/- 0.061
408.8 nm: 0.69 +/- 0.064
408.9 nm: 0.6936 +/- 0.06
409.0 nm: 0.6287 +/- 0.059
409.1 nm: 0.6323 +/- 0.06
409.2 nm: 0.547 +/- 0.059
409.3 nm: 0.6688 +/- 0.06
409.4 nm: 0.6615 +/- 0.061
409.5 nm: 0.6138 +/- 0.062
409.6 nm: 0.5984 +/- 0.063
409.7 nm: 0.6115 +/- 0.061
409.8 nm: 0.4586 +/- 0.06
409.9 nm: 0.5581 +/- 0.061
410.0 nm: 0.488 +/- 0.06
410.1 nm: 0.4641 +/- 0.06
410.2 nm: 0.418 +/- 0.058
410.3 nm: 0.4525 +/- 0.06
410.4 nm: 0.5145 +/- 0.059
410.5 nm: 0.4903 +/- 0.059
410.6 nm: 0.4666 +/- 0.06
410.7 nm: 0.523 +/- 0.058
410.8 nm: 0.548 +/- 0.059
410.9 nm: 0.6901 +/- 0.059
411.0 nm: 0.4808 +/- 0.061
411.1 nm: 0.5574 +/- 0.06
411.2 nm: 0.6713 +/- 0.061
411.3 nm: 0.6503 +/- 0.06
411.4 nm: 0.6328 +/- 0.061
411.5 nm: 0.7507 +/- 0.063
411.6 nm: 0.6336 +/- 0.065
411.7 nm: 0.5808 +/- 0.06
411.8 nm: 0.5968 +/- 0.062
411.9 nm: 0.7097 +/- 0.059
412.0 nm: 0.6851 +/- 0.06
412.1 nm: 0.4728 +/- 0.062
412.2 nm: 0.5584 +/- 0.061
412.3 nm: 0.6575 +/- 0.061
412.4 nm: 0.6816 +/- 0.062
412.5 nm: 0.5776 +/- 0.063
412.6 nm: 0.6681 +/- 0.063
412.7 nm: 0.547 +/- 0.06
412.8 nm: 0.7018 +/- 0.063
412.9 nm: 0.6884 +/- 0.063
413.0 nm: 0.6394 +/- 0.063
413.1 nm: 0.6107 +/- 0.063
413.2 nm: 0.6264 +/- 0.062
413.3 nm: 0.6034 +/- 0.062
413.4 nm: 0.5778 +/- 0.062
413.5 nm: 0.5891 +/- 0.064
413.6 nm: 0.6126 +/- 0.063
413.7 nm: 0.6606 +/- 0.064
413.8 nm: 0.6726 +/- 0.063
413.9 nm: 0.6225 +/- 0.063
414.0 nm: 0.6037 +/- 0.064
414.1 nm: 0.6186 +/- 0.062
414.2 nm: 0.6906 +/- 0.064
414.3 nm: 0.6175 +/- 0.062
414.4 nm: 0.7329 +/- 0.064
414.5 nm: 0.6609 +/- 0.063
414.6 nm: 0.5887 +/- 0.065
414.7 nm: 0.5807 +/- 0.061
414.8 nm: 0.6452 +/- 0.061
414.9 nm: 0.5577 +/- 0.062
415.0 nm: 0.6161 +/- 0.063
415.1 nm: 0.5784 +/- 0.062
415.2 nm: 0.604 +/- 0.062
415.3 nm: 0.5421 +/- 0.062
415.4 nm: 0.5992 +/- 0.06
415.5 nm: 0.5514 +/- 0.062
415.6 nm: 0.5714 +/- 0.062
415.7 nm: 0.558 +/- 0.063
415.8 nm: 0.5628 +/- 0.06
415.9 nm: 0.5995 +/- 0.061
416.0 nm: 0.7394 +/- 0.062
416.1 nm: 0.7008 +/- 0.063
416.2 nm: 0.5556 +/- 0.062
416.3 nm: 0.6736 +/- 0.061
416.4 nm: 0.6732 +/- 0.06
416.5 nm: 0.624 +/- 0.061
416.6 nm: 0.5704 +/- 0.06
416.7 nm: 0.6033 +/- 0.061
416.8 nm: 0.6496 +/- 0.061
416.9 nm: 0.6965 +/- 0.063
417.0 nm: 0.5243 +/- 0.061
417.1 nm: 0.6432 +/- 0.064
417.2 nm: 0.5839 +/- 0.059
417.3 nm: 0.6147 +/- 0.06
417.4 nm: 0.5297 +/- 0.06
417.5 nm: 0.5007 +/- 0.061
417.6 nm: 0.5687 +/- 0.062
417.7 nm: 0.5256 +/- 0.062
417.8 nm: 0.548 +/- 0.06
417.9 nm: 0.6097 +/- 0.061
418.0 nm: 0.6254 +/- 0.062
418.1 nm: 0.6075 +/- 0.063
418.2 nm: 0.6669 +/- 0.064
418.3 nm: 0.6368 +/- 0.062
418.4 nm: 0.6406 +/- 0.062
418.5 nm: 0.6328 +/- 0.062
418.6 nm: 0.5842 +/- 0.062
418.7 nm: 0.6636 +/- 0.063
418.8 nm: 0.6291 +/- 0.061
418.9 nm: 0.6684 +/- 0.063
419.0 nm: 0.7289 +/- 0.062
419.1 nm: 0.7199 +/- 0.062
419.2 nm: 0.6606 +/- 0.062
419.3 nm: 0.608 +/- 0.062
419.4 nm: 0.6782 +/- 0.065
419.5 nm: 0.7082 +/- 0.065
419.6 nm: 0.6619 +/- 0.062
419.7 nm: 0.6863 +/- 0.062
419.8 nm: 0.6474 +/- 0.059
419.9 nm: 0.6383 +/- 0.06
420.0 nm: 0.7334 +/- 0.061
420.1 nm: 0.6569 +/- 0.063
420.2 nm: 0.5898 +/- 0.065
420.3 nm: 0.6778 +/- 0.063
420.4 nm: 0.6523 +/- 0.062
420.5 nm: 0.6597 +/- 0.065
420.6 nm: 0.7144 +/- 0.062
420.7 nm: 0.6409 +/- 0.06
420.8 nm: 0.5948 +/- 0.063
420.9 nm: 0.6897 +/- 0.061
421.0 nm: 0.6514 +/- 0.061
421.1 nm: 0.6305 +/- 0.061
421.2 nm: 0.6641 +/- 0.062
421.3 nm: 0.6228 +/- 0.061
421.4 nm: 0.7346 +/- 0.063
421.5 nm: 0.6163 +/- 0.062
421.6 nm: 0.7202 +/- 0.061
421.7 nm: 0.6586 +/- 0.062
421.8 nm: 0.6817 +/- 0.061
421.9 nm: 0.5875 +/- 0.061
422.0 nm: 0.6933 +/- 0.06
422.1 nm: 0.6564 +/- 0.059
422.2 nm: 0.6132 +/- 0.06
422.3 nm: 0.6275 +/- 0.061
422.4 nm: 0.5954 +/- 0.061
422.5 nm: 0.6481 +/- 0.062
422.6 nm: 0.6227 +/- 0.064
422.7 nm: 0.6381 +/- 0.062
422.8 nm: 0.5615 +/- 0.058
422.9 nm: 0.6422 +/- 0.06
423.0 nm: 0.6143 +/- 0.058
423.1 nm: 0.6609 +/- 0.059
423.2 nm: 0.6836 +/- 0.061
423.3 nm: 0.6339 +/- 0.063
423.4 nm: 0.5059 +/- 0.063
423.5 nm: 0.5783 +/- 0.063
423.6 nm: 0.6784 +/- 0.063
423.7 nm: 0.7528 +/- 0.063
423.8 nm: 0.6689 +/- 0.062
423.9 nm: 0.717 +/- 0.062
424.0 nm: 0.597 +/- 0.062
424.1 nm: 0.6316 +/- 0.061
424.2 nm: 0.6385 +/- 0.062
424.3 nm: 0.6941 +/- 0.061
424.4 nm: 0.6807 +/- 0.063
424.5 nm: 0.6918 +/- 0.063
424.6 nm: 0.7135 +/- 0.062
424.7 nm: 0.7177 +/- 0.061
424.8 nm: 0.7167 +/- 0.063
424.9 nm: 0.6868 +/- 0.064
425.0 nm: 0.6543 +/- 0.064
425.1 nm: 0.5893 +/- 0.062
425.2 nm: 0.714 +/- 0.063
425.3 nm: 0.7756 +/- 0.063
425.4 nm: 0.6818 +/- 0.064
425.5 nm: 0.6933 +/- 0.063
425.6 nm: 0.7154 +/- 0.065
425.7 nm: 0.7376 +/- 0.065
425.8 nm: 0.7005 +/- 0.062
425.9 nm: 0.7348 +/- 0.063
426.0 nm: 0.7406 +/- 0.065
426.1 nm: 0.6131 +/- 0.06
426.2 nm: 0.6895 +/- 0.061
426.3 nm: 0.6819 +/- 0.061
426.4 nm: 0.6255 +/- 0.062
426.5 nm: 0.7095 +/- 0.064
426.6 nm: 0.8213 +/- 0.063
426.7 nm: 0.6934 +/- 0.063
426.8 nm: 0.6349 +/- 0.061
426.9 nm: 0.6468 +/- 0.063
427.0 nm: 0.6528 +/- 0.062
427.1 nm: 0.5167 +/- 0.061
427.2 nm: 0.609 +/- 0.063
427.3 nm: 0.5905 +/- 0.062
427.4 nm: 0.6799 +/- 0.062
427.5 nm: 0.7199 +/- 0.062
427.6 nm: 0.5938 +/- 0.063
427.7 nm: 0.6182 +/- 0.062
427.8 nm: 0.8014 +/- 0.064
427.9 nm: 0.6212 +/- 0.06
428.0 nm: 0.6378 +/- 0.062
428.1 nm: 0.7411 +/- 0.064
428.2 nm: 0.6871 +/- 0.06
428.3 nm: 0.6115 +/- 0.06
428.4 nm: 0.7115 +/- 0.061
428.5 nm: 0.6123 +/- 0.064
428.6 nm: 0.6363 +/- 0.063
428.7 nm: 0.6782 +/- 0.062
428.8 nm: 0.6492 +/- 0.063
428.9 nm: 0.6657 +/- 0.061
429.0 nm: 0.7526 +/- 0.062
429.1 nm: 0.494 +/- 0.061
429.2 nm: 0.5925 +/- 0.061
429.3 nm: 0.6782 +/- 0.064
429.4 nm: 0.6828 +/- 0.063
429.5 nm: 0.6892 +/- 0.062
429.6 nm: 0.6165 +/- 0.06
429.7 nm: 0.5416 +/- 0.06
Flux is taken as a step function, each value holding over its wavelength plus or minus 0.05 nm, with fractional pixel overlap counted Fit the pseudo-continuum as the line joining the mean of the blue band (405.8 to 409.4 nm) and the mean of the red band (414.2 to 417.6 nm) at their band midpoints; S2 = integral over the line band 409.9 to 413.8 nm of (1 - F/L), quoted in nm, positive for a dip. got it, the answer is 0.12 nm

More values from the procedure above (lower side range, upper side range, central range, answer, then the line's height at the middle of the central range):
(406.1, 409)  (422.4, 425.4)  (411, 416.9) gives 0.095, 0.632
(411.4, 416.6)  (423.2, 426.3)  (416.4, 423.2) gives 0.164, 0.653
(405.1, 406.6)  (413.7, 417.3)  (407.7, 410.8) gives 0.132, 0.606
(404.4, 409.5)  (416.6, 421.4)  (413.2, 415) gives 0.010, 0.629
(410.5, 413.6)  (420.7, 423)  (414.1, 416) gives 0.040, 0.62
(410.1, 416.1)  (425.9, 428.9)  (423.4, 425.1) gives -0.046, 0.651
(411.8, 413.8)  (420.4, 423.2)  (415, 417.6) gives 0.131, 0.634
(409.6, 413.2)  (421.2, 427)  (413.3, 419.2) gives -0.006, 0.616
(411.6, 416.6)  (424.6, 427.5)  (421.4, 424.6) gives 0.086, 0.665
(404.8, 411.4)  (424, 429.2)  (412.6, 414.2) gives -0.028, 0.618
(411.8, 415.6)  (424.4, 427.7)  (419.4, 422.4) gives -0.020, 0.654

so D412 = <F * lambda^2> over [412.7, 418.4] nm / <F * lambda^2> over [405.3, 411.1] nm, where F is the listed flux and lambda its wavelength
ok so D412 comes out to 1.08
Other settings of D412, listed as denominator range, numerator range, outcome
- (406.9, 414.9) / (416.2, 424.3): 1.10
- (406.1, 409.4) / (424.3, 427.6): 1.21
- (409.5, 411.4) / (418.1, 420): 1.27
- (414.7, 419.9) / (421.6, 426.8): 1.12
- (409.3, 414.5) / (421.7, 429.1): 1.18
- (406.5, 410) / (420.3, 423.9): 1.13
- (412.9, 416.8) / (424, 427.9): 1.16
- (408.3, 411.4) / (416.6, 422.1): 1.16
